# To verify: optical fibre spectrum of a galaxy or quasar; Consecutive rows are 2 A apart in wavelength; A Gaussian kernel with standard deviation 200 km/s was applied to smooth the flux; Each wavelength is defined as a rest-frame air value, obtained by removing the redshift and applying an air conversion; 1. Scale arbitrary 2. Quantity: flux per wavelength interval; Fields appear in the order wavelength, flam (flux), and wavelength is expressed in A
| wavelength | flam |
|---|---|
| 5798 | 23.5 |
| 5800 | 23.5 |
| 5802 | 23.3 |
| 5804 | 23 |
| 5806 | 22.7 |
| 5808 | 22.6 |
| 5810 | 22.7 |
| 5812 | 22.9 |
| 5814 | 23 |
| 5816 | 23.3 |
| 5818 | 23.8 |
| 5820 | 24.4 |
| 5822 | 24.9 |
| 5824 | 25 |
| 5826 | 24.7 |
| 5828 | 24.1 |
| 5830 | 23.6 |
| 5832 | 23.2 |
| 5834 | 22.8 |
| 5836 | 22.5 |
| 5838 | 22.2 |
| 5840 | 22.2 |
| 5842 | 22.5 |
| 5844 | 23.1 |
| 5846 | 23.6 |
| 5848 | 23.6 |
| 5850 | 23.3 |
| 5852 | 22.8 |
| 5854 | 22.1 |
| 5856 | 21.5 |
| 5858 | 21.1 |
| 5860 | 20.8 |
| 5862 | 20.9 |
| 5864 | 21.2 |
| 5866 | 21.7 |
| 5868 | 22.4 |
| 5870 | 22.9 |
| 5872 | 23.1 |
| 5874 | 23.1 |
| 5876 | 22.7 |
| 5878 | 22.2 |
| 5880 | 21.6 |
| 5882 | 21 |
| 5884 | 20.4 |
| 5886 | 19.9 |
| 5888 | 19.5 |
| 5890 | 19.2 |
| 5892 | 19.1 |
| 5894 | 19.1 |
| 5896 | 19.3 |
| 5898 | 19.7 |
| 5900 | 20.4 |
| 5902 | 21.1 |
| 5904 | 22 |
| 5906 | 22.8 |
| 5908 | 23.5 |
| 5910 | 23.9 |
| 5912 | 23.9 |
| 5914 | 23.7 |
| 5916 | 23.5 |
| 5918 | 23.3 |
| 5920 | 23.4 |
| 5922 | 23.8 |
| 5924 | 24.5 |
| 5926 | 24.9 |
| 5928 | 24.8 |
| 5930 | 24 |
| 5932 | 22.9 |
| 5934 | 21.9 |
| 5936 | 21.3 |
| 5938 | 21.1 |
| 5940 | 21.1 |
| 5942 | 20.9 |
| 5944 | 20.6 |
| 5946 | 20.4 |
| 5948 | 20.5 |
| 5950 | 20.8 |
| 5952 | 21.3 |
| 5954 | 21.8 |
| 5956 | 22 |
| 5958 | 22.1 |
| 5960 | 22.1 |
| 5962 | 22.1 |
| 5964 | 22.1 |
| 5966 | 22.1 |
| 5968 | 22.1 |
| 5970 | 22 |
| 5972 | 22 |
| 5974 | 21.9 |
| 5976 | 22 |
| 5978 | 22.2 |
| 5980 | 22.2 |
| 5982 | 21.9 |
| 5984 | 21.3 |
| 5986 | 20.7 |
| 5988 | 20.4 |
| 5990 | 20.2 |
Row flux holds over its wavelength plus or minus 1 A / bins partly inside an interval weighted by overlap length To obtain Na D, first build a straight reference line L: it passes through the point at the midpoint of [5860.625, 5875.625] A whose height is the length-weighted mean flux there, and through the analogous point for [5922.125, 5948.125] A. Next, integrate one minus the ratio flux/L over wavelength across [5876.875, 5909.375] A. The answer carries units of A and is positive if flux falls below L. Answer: 2.2 A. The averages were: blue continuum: 22.2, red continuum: 22.3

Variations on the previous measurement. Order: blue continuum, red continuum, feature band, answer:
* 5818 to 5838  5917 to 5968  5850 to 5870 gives 1.4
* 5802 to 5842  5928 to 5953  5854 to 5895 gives 2.4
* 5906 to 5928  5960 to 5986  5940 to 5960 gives 1.3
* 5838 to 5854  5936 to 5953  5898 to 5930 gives -2.6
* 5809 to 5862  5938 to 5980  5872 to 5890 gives 1.0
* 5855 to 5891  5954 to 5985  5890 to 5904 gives 1.1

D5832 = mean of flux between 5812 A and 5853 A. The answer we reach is 23.4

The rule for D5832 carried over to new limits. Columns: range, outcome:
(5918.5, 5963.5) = 22.2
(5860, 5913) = 21.4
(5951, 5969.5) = 22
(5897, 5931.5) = 23.1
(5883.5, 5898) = 19.5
